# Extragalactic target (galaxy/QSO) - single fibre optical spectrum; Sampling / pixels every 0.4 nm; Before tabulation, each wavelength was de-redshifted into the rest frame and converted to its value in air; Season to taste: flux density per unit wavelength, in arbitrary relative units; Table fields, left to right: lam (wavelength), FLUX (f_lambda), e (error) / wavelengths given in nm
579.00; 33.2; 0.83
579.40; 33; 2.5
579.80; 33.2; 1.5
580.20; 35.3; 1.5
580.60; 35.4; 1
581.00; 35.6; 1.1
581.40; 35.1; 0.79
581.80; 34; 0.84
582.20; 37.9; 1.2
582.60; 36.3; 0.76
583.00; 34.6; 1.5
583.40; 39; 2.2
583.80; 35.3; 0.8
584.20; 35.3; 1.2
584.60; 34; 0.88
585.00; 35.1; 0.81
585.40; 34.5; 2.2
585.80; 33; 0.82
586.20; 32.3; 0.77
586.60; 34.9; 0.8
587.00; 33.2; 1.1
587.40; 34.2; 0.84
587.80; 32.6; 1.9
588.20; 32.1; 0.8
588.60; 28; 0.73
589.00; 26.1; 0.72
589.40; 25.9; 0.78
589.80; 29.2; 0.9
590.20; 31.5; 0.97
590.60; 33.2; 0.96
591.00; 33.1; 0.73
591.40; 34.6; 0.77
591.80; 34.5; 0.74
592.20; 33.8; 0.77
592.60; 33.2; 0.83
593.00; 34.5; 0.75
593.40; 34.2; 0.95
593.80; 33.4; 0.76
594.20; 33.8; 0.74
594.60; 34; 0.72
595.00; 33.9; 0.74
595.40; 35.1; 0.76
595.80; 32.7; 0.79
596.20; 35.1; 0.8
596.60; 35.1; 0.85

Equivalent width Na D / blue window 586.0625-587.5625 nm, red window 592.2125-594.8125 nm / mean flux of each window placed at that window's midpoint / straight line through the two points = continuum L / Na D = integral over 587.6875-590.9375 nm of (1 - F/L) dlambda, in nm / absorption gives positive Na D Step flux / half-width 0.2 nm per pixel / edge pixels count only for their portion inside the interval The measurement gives 0.37 nm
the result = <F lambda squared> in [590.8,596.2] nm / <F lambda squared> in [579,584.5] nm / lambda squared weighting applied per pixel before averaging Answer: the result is 1.0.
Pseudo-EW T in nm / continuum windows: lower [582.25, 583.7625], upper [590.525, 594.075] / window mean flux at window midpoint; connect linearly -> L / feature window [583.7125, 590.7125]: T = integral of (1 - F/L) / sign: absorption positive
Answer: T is 0.64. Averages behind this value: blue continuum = 36.6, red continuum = 33.9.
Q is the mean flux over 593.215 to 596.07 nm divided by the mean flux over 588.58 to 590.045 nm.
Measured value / 1.2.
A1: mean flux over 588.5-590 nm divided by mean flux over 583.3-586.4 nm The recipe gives 0.79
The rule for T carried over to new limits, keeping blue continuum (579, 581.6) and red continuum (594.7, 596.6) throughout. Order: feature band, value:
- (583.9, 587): 0.03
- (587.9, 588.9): 0.13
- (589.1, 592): 0.24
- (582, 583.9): -0.12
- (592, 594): 0.03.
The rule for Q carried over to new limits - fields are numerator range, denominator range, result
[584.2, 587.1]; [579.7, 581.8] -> 0.97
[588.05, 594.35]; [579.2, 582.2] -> 0.92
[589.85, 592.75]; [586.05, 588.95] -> 1.03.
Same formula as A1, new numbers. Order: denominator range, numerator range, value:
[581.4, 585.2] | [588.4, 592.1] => 0.86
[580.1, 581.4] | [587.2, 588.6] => 0.91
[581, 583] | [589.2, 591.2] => 0.86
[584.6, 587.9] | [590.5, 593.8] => 1.00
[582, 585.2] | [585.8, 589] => 0.89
